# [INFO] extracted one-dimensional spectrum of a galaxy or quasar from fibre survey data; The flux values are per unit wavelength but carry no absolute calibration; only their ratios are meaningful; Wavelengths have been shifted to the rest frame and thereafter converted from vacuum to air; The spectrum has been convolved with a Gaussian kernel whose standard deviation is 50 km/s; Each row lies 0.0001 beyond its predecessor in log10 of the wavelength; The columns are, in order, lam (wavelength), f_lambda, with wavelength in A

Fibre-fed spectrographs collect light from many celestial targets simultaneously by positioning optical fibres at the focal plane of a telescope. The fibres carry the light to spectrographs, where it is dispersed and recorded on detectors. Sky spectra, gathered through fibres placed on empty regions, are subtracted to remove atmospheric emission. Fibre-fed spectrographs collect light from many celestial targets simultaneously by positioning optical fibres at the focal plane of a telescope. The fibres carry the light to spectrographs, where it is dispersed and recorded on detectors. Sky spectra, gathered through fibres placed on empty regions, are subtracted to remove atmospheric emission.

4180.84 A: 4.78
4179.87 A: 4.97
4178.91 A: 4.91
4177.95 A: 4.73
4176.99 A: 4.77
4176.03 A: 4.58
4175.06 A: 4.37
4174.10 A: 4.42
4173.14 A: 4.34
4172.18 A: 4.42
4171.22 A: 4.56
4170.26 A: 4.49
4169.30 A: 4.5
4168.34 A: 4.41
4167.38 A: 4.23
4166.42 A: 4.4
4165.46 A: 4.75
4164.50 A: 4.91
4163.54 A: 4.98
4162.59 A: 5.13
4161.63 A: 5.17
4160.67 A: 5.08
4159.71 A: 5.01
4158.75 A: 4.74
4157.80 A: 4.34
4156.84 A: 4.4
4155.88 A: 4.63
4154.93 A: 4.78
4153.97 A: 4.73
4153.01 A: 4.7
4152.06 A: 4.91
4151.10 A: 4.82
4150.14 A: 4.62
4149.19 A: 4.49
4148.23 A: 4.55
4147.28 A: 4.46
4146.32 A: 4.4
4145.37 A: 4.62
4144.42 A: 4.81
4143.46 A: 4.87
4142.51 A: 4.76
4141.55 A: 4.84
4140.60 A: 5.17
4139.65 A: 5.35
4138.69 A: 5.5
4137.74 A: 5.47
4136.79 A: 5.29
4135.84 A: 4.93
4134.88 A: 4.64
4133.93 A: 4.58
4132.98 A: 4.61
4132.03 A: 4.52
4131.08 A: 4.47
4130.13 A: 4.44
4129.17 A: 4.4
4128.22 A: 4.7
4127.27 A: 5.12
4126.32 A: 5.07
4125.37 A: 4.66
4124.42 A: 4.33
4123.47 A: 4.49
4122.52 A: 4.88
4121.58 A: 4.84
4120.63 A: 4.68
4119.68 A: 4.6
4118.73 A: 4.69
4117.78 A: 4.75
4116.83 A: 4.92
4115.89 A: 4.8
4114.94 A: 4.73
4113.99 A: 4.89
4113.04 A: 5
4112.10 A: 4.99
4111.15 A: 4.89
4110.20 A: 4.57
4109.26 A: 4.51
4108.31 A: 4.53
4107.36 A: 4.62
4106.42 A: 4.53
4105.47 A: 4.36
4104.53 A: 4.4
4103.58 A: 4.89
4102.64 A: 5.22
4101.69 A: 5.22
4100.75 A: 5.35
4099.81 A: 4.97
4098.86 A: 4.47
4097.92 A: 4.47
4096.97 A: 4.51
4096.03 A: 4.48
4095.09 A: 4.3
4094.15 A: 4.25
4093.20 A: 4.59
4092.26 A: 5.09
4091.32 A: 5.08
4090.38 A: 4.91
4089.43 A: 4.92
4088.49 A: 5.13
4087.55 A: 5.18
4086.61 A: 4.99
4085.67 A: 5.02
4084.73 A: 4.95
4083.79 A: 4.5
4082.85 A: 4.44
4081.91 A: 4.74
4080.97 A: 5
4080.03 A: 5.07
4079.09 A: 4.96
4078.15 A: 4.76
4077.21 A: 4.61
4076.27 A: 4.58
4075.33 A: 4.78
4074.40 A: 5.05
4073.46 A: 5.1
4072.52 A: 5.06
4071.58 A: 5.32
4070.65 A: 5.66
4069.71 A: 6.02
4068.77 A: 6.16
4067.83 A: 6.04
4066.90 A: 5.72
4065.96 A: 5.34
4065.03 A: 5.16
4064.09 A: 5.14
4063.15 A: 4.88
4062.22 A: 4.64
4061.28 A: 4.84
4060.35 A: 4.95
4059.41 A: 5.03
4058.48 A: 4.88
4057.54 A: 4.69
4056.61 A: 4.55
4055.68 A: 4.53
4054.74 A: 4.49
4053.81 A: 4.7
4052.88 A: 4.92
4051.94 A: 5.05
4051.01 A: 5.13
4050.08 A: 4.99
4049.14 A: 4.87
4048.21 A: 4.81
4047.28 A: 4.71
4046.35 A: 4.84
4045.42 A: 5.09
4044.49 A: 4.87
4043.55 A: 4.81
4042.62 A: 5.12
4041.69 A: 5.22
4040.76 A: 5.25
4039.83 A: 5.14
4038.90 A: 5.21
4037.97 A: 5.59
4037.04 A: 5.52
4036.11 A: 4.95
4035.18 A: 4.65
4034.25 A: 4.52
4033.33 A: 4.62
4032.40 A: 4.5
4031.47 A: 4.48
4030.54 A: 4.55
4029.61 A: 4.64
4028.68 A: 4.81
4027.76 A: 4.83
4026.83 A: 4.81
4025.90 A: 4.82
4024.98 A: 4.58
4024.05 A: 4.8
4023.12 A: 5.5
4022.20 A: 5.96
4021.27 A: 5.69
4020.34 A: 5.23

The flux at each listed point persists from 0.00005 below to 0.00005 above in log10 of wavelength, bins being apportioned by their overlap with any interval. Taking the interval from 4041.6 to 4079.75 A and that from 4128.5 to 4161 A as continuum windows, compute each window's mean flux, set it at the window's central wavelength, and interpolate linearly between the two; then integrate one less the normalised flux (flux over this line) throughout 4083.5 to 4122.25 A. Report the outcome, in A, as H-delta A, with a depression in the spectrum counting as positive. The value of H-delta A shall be 0.9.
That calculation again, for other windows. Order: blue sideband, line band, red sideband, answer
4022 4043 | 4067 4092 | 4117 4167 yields -1.1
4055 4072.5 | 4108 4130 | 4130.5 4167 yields 0.9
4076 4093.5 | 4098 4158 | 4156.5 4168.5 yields 0.6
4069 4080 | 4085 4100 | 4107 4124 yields 0.5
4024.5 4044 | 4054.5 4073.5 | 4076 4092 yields -1.1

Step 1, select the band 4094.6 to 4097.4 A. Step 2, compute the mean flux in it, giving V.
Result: 4.44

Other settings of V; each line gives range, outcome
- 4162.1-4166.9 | 4.84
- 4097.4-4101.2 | 4.8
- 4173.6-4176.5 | 4.45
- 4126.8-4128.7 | 4.91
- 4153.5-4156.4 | 4.71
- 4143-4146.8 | 4.67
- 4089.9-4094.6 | 4.78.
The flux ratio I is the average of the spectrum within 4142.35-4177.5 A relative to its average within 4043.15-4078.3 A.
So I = 0.93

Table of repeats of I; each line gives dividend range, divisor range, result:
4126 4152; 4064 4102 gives 0.96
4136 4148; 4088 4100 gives 1.05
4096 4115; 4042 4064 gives 0.98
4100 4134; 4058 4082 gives 0.92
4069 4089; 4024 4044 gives 1.03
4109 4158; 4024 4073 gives 0.95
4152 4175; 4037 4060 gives 0.94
